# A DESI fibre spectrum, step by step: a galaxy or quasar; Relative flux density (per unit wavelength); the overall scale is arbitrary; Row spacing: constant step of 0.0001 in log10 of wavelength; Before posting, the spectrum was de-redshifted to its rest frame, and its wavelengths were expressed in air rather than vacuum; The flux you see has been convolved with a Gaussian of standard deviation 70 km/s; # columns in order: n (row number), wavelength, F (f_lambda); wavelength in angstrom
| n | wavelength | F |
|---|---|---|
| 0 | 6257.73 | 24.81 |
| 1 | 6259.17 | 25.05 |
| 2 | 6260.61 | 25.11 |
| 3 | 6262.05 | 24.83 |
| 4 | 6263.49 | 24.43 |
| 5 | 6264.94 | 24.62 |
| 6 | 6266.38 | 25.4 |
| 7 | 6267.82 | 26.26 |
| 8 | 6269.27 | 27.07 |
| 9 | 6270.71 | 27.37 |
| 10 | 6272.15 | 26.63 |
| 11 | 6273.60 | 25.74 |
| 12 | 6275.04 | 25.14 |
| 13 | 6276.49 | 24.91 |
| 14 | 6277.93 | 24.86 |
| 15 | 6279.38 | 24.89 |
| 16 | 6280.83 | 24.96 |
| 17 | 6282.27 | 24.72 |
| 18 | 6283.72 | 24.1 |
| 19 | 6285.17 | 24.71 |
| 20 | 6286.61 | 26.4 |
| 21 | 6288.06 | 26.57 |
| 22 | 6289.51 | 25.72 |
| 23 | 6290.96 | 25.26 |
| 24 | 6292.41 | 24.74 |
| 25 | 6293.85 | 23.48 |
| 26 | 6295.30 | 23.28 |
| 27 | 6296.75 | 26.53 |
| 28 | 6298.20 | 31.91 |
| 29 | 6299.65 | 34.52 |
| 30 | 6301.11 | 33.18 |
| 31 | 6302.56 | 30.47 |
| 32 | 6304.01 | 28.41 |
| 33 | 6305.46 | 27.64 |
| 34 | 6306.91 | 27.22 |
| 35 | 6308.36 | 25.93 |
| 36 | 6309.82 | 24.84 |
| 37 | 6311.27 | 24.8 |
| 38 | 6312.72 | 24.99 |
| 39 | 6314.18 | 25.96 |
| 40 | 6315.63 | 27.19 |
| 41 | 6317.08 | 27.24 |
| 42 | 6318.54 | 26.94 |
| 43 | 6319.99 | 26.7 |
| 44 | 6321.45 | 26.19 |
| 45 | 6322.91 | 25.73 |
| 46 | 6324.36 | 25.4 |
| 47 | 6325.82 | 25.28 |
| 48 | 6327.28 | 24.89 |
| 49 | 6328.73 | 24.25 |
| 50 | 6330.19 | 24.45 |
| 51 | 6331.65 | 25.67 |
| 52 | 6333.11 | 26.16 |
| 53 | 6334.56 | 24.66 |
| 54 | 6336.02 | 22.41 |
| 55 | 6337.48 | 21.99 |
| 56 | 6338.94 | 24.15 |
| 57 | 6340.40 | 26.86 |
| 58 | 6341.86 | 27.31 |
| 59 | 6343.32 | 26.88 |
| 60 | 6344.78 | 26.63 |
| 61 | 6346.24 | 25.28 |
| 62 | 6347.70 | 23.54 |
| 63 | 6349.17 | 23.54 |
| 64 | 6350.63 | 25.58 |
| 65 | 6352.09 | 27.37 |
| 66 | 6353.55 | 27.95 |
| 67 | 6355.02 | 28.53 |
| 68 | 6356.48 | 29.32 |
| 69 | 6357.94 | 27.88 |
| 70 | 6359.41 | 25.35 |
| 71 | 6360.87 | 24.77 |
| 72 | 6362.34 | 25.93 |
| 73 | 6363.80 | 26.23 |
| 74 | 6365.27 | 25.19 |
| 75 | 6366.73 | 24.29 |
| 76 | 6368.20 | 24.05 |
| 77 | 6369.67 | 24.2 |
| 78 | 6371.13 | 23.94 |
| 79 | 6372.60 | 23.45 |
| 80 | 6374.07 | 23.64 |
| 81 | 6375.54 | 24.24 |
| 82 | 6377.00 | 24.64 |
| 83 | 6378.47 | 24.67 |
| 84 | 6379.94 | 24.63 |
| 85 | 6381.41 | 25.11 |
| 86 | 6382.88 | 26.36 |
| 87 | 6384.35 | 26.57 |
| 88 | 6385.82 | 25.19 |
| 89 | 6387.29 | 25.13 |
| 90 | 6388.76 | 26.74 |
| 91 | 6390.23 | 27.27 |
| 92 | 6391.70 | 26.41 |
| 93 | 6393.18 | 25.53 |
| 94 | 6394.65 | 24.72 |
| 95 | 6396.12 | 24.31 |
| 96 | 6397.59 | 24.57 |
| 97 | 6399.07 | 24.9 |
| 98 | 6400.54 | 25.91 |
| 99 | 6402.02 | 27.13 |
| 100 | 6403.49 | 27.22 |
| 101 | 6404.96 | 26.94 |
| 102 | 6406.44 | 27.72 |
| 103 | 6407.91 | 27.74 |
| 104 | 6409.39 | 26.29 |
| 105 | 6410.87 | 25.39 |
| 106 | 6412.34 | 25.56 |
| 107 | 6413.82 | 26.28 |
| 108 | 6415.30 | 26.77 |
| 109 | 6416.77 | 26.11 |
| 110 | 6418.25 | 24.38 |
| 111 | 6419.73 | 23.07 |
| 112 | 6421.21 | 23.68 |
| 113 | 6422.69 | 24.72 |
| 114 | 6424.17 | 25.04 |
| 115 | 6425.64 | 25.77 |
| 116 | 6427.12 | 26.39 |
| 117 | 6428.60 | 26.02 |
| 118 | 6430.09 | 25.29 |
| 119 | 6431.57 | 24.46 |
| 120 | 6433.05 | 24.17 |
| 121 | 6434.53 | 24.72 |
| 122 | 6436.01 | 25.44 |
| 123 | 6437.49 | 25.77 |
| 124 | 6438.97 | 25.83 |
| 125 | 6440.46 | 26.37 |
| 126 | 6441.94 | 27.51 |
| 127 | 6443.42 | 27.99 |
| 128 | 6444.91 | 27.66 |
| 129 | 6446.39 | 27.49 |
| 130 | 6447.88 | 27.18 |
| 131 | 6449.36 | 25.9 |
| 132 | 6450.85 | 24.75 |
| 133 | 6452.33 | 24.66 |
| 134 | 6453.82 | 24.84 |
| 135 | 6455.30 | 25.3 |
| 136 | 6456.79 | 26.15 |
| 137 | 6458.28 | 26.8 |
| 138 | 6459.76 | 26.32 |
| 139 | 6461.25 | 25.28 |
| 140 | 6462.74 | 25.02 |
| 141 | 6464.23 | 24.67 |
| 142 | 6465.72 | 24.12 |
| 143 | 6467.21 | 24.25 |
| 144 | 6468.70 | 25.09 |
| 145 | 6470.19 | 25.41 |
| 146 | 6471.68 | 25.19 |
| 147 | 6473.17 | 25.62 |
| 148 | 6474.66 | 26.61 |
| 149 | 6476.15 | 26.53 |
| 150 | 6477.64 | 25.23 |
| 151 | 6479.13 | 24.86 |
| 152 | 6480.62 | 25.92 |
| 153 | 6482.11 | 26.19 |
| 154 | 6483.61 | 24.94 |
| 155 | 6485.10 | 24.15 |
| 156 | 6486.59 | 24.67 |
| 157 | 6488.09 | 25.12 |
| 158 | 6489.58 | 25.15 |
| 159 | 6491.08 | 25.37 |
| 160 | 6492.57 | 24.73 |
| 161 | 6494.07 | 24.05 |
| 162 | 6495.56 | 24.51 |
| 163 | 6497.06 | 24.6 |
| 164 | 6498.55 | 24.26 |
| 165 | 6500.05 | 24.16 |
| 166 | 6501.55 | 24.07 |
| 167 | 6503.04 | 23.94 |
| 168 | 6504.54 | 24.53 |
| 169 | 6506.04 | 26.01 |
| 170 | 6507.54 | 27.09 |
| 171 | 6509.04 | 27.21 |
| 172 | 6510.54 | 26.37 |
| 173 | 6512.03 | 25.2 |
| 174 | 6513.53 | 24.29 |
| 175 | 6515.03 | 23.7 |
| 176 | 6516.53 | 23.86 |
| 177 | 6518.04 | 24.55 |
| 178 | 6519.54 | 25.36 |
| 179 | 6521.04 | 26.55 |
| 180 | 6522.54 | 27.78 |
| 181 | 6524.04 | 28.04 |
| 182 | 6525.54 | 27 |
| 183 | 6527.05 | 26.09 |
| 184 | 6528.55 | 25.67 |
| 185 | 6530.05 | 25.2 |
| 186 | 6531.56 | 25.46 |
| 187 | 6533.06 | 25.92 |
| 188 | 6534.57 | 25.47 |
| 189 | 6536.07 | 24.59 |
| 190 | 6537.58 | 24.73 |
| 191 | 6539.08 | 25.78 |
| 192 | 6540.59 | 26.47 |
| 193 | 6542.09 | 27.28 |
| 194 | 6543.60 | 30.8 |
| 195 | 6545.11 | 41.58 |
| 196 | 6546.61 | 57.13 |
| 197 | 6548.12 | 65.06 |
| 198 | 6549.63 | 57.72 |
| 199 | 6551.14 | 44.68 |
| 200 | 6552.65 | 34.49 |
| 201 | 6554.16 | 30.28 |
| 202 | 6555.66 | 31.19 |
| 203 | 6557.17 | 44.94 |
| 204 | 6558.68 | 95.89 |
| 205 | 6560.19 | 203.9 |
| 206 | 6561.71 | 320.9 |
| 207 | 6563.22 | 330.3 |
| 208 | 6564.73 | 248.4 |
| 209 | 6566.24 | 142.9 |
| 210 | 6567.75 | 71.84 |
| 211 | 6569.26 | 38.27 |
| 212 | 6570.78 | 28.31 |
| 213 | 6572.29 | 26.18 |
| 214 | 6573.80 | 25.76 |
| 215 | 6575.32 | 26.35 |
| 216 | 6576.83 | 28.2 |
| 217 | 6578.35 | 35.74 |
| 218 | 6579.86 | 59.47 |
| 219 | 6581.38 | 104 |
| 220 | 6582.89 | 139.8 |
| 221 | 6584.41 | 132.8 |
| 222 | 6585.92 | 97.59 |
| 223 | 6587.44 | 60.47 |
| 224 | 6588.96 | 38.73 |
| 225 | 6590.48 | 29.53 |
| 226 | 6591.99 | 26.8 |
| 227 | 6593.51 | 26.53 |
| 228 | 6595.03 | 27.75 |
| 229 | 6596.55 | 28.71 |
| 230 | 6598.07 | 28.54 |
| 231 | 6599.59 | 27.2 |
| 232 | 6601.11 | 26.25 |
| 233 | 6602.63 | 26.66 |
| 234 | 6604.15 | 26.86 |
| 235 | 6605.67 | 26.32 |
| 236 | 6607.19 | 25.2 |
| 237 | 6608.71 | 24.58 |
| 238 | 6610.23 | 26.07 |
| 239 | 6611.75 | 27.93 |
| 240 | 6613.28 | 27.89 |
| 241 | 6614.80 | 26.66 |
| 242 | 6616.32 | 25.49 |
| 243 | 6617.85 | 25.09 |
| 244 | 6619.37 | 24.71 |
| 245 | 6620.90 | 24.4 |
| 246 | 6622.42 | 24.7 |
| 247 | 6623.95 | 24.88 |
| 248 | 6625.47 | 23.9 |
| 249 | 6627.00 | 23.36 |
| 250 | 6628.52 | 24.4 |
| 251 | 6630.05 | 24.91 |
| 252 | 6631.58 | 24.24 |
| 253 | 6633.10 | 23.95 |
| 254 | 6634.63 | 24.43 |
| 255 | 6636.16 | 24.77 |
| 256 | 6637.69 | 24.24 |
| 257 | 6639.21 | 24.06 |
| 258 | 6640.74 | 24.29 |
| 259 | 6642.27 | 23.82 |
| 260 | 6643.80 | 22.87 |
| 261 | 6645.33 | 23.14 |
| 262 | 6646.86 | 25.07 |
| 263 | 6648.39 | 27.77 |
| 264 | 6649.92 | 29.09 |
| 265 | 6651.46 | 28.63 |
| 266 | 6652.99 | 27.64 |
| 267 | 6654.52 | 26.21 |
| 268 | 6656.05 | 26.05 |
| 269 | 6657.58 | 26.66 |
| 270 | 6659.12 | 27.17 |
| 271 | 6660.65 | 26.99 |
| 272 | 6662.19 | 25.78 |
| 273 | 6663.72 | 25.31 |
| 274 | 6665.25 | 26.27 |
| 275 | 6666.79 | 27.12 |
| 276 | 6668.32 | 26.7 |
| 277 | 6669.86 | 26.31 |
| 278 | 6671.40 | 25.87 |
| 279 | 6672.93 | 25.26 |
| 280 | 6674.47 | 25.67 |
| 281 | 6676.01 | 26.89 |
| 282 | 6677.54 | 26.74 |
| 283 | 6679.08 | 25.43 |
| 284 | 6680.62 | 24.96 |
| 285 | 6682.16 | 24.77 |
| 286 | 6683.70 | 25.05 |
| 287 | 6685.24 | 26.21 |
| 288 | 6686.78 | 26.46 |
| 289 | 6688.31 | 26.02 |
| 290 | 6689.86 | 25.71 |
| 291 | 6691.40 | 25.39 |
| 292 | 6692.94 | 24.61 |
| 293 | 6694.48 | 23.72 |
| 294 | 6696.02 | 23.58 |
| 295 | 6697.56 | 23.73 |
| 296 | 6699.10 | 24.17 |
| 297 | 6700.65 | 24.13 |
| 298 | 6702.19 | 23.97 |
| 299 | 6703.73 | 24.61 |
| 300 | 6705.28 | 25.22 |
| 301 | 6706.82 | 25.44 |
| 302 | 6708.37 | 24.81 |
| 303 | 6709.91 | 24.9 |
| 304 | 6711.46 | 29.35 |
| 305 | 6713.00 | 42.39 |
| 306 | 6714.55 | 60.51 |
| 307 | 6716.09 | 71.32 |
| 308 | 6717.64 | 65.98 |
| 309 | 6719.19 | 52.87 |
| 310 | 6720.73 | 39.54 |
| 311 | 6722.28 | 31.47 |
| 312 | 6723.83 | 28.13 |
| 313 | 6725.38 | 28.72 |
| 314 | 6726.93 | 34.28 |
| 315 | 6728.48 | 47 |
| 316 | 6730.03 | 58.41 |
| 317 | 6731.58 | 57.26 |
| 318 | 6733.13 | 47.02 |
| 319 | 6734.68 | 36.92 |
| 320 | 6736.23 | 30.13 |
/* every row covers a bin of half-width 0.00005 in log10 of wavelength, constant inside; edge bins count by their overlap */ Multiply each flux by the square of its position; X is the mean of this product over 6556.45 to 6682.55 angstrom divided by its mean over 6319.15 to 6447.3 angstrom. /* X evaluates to 1.95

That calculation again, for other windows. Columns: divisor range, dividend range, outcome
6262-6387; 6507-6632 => 2.04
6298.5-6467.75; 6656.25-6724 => 1.27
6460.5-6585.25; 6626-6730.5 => 0.65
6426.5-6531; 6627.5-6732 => 1.24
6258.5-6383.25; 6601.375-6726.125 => 1.20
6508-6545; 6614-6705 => 1.00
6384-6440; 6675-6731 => 1.38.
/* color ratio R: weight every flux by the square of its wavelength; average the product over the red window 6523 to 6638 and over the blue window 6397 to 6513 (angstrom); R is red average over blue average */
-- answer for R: 2.1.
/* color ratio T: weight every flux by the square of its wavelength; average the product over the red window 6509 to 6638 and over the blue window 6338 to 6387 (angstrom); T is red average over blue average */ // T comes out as 2.0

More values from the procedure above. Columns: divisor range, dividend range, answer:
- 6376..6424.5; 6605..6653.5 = 1.06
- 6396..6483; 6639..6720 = 1.21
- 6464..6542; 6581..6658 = 1.37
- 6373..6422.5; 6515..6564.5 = 2.44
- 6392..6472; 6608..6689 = 1.07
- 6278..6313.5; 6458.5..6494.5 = 1.00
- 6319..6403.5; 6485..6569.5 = 2.12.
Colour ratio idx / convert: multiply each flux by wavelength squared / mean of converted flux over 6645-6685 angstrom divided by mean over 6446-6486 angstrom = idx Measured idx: 1.10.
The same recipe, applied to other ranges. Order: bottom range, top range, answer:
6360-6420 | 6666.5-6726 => 1.31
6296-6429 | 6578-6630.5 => 1.63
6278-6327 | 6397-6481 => 1.01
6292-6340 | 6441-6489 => 1.02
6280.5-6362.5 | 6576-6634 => 1.58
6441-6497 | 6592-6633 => 1.06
